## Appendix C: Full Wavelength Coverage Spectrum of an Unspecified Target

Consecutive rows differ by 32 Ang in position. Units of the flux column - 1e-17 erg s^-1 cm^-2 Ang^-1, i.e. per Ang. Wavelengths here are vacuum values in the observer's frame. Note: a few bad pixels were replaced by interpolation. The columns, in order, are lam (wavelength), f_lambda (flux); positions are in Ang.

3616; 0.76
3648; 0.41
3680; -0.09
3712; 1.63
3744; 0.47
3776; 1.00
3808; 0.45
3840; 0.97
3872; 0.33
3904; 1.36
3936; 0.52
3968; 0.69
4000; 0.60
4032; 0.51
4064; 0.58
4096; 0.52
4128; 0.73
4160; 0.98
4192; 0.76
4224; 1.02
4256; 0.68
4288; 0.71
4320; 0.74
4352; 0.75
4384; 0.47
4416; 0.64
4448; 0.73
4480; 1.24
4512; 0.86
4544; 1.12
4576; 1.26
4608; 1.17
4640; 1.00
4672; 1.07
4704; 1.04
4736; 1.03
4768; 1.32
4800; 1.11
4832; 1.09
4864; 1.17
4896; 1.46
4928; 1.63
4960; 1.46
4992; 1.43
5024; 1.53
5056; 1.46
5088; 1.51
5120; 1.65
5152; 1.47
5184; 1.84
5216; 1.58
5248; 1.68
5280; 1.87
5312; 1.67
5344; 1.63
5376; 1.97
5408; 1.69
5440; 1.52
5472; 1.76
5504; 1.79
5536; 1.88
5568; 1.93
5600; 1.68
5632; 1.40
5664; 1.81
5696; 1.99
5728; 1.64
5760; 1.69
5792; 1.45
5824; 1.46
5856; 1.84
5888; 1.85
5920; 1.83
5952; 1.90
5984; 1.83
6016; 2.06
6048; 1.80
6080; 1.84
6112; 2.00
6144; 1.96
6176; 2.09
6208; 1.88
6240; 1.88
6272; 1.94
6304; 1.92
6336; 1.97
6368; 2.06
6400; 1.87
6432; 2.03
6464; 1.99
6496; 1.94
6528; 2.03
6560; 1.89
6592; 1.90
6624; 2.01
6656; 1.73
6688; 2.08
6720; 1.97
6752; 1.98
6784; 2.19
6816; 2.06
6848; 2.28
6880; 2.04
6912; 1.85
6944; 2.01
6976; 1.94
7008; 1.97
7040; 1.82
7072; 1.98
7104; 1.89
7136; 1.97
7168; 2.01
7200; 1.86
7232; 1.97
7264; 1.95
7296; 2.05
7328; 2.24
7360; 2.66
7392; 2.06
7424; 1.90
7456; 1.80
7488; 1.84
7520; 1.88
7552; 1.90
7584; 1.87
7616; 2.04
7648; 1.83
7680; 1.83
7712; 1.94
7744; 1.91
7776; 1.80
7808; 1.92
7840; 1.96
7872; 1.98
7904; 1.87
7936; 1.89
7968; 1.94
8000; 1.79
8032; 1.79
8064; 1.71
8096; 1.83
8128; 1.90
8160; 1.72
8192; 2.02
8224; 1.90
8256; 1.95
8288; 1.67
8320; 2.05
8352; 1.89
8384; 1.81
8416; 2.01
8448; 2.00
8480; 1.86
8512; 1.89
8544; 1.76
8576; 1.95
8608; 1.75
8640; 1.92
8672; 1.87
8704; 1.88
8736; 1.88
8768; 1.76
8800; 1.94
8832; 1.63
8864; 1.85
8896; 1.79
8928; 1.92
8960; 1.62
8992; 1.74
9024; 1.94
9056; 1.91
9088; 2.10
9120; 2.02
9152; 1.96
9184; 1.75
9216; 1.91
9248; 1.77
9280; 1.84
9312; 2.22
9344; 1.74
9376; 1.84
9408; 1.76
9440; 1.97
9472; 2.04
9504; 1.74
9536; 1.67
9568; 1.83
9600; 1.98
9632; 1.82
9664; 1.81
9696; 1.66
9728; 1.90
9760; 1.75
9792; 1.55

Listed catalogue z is 0.120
